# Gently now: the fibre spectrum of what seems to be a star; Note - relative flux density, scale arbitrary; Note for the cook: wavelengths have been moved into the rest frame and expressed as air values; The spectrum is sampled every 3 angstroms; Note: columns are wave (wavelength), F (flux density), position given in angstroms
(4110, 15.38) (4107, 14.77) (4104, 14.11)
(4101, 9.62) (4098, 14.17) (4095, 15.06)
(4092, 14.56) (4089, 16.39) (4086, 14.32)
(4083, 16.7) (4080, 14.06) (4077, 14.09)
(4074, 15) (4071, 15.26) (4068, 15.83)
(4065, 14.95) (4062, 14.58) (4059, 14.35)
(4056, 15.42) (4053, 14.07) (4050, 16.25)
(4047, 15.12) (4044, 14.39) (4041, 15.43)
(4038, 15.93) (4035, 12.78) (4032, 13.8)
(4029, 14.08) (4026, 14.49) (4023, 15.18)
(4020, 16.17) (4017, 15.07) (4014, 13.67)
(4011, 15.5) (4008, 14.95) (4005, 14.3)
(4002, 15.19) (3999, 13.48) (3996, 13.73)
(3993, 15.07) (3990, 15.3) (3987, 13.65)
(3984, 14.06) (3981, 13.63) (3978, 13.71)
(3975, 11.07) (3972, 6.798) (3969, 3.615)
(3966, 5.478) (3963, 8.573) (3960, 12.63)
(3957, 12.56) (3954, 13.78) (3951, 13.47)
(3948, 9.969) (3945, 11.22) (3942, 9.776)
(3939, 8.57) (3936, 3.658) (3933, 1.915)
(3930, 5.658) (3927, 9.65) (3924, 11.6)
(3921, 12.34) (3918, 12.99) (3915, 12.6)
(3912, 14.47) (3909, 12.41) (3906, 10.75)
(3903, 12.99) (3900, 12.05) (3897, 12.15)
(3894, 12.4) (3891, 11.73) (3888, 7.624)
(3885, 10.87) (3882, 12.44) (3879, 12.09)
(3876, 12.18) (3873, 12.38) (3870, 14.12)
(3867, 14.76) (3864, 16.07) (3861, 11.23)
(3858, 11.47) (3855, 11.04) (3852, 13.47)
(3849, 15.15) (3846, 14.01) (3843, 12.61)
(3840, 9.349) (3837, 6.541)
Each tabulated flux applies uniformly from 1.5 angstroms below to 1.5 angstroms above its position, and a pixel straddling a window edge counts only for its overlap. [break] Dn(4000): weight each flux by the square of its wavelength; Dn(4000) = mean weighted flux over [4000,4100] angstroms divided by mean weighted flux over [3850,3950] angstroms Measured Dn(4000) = 1.4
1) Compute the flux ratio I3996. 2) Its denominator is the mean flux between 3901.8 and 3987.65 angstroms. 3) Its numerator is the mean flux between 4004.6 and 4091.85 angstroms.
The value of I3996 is 1.43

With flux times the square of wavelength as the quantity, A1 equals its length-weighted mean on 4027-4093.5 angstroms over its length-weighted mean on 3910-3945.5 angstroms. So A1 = 1.67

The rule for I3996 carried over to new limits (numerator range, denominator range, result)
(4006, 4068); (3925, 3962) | 1.57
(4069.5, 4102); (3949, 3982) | 1.40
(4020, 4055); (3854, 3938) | 1.31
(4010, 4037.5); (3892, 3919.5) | 1.16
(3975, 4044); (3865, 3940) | 1.31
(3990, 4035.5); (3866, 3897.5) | 1.21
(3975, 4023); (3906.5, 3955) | 1.41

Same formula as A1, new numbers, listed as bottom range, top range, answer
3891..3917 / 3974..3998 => 1.16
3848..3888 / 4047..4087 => 1.31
